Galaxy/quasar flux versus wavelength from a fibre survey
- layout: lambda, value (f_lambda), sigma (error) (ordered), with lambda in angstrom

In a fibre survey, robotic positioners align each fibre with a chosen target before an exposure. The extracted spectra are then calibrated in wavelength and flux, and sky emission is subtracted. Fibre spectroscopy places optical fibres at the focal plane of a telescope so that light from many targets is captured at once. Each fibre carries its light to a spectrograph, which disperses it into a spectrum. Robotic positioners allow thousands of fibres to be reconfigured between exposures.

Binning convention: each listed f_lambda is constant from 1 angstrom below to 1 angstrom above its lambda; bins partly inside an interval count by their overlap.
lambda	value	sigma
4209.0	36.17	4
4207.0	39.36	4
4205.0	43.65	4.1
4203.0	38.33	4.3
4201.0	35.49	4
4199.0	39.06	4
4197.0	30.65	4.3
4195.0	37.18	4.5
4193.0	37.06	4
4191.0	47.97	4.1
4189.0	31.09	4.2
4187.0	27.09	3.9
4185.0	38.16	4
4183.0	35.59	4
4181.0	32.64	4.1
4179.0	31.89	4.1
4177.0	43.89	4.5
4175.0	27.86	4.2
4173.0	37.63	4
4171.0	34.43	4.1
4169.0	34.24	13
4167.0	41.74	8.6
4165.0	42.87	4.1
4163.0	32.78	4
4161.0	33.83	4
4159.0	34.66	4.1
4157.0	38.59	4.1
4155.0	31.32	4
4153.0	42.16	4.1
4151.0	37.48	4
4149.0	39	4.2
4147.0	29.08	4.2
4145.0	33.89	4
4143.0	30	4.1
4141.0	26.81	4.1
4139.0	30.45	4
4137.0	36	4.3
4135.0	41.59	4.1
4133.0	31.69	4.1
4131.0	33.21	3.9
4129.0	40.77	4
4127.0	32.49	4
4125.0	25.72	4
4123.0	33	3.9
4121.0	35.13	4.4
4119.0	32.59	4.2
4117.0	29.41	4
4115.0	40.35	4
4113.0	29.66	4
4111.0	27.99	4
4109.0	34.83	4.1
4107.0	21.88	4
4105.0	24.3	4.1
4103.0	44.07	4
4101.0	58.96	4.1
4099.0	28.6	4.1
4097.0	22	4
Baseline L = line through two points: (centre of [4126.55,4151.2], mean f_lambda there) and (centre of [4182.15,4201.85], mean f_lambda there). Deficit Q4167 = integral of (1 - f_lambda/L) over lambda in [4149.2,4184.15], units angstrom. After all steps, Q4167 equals -1.2 angstrom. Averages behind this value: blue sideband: 34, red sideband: 35.9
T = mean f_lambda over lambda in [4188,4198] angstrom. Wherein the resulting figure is 36.8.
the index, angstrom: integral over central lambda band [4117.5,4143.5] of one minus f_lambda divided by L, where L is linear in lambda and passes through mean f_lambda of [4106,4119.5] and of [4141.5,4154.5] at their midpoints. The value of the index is -0.2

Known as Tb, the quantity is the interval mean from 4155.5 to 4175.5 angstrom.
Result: 35.9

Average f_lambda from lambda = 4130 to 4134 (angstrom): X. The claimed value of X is 32.5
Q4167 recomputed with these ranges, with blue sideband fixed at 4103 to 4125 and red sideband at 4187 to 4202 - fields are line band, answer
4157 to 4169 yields -1.0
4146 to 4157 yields -0.8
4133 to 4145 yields 0.0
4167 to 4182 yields 0.0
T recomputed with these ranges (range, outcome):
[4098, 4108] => 35.6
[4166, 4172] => 36.8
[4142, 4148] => 31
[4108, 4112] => 31.4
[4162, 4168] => 39.1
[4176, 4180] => 37.9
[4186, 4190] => 29.1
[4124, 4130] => 33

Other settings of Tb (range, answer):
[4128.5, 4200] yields 35.4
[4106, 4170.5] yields 33.9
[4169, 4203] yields 35.5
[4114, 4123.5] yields 34.2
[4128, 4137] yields 36.7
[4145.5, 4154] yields 36.8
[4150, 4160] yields 36.8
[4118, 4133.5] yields 33.1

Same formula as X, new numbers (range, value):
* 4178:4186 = 34.6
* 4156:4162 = 35.7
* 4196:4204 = 35.9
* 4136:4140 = 33.2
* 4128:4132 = 37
